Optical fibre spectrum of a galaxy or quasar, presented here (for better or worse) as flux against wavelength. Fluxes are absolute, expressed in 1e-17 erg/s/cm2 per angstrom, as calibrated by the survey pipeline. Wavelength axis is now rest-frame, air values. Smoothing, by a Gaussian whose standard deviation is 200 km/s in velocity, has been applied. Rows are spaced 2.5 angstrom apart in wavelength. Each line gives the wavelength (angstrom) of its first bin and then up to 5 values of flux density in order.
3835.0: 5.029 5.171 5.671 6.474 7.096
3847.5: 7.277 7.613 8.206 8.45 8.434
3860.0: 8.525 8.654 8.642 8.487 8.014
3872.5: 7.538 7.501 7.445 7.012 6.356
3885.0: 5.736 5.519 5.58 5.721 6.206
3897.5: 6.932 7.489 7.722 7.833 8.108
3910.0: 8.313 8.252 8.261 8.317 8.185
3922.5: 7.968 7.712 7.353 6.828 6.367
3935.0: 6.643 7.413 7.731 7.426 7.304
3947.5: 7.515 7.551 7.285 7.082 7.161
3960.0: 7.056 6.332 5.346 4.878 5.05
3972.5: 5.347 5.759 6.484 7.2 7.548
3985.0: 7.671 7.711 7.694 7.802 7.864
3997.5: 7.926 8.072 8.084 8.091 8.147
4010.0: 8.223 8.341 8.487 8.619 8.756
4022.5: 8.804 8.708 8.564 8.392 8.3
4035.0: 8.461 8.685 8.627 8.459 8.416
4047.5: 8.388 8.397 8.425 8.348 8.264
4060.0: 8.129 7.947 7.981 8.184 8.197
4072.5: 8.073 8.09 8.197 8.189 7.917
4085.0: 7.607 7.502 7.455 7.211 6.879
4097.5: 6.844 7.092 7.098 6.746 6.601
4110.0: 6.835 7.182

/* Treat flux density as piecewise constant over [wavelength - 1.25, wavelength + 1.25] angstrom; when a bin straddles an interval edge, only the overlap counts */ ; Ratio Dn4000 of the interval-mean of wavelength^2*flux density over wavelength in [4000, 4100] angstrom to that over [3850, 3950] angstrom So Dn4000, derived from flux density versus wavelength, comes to 1.17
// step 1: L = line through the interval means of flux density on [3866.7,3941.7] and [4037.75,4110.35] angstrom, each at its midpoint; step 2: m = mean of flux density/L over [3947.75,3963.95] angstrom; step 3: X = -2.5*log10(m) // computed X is 0.05 mag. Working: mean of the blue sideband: 7.28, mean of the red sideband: 7.82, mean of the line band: 7.08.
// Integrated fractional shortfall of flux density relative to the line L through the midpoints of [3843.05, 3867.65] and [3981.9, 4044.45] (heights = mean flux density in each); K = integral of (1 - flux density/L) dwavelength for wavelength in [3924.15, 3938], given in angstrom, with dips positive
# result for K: 1.94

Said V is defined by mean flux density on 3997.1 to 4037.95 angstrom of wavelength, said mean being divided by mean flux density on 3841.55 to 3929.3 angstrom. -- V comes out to 1.12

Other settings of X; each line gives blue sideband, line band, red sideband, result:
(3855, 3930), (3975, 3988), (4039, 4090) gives 0.10 mag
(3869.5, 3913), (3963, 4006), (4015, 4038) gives 0.17 mag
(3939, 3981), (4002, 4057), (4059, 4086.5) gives -0.13 mag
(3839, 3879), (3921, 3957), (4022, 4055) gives 0.11 mag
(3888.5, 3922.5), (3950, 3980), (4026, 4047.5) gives 0.25 mag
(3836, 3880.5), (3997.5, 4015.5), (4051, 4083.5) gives -0.03 mag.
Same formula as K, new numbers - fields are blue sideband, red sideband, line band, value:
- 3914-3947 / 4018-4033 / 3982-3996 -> 0.8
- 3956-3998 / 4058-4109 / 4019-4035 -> -3.2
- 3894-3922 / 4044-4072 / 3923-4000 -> 9.3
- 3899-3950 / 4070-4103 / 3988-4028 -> -3.3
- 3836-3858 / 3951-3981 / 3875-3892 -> 1.2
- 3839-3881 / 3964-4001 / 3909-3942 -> -1.8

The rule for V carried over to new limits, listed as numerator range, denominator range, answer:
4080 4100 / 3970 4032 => 0.95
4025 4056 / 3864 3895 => 1.22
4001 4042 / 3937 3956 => 1.14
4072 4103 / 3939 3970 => 1.11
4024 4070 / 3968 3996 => 1.22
